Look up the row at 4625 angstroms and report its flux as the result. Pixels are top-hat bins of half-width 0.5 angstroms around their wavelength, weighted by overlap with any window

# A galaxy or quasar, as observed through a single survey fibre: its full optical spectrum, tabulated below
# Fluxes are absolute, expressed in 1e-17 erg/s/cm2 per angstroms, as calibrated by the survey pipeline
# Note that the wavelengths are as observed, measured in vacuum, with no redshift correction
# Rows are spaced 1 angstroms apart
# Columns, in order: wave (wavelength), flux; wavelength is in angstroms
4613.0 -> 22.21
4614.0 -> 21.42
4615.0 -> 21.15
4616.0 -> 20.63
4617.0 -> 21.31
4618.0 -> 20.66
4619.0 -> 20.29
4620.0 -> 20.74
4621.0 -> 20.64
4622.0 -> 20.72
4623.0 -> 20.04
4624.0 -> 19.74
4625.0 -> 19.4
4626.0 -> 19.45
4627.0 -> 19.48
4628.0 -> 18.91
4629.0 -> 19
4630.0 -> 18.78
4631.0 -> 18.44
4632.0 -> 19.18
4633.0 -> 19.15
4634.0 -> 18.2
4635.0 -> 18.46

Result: 19.4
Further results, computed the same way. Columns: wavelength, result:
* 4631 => 18.44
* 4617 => 21.31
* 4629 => 19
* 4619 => 20.29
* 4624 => 19.74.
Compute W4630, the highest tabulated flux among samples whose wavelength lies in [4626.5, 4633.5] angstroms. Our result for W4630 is 19.48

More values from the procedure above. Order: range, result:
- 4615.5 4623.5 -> 21.31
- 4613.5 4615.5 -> 21.42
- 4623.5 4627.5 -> 19.74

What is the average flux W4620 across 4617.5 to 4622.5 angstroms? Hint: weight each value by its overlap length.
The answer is 20.6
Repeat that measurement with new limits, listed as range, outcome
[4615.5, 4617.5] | 21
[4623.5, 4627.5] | 19.5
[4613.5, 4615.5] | 21.3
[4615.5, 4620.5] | 20.7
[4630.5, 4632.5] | 18.8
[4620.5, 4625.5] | 20.1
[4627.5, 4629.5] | 19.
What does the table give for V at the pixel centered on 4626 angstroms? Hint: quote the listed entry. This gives 19.45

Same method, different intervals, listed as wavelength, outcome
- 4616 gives 20.63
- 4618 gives 20.66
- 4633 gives 19.15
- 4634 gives 18.2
